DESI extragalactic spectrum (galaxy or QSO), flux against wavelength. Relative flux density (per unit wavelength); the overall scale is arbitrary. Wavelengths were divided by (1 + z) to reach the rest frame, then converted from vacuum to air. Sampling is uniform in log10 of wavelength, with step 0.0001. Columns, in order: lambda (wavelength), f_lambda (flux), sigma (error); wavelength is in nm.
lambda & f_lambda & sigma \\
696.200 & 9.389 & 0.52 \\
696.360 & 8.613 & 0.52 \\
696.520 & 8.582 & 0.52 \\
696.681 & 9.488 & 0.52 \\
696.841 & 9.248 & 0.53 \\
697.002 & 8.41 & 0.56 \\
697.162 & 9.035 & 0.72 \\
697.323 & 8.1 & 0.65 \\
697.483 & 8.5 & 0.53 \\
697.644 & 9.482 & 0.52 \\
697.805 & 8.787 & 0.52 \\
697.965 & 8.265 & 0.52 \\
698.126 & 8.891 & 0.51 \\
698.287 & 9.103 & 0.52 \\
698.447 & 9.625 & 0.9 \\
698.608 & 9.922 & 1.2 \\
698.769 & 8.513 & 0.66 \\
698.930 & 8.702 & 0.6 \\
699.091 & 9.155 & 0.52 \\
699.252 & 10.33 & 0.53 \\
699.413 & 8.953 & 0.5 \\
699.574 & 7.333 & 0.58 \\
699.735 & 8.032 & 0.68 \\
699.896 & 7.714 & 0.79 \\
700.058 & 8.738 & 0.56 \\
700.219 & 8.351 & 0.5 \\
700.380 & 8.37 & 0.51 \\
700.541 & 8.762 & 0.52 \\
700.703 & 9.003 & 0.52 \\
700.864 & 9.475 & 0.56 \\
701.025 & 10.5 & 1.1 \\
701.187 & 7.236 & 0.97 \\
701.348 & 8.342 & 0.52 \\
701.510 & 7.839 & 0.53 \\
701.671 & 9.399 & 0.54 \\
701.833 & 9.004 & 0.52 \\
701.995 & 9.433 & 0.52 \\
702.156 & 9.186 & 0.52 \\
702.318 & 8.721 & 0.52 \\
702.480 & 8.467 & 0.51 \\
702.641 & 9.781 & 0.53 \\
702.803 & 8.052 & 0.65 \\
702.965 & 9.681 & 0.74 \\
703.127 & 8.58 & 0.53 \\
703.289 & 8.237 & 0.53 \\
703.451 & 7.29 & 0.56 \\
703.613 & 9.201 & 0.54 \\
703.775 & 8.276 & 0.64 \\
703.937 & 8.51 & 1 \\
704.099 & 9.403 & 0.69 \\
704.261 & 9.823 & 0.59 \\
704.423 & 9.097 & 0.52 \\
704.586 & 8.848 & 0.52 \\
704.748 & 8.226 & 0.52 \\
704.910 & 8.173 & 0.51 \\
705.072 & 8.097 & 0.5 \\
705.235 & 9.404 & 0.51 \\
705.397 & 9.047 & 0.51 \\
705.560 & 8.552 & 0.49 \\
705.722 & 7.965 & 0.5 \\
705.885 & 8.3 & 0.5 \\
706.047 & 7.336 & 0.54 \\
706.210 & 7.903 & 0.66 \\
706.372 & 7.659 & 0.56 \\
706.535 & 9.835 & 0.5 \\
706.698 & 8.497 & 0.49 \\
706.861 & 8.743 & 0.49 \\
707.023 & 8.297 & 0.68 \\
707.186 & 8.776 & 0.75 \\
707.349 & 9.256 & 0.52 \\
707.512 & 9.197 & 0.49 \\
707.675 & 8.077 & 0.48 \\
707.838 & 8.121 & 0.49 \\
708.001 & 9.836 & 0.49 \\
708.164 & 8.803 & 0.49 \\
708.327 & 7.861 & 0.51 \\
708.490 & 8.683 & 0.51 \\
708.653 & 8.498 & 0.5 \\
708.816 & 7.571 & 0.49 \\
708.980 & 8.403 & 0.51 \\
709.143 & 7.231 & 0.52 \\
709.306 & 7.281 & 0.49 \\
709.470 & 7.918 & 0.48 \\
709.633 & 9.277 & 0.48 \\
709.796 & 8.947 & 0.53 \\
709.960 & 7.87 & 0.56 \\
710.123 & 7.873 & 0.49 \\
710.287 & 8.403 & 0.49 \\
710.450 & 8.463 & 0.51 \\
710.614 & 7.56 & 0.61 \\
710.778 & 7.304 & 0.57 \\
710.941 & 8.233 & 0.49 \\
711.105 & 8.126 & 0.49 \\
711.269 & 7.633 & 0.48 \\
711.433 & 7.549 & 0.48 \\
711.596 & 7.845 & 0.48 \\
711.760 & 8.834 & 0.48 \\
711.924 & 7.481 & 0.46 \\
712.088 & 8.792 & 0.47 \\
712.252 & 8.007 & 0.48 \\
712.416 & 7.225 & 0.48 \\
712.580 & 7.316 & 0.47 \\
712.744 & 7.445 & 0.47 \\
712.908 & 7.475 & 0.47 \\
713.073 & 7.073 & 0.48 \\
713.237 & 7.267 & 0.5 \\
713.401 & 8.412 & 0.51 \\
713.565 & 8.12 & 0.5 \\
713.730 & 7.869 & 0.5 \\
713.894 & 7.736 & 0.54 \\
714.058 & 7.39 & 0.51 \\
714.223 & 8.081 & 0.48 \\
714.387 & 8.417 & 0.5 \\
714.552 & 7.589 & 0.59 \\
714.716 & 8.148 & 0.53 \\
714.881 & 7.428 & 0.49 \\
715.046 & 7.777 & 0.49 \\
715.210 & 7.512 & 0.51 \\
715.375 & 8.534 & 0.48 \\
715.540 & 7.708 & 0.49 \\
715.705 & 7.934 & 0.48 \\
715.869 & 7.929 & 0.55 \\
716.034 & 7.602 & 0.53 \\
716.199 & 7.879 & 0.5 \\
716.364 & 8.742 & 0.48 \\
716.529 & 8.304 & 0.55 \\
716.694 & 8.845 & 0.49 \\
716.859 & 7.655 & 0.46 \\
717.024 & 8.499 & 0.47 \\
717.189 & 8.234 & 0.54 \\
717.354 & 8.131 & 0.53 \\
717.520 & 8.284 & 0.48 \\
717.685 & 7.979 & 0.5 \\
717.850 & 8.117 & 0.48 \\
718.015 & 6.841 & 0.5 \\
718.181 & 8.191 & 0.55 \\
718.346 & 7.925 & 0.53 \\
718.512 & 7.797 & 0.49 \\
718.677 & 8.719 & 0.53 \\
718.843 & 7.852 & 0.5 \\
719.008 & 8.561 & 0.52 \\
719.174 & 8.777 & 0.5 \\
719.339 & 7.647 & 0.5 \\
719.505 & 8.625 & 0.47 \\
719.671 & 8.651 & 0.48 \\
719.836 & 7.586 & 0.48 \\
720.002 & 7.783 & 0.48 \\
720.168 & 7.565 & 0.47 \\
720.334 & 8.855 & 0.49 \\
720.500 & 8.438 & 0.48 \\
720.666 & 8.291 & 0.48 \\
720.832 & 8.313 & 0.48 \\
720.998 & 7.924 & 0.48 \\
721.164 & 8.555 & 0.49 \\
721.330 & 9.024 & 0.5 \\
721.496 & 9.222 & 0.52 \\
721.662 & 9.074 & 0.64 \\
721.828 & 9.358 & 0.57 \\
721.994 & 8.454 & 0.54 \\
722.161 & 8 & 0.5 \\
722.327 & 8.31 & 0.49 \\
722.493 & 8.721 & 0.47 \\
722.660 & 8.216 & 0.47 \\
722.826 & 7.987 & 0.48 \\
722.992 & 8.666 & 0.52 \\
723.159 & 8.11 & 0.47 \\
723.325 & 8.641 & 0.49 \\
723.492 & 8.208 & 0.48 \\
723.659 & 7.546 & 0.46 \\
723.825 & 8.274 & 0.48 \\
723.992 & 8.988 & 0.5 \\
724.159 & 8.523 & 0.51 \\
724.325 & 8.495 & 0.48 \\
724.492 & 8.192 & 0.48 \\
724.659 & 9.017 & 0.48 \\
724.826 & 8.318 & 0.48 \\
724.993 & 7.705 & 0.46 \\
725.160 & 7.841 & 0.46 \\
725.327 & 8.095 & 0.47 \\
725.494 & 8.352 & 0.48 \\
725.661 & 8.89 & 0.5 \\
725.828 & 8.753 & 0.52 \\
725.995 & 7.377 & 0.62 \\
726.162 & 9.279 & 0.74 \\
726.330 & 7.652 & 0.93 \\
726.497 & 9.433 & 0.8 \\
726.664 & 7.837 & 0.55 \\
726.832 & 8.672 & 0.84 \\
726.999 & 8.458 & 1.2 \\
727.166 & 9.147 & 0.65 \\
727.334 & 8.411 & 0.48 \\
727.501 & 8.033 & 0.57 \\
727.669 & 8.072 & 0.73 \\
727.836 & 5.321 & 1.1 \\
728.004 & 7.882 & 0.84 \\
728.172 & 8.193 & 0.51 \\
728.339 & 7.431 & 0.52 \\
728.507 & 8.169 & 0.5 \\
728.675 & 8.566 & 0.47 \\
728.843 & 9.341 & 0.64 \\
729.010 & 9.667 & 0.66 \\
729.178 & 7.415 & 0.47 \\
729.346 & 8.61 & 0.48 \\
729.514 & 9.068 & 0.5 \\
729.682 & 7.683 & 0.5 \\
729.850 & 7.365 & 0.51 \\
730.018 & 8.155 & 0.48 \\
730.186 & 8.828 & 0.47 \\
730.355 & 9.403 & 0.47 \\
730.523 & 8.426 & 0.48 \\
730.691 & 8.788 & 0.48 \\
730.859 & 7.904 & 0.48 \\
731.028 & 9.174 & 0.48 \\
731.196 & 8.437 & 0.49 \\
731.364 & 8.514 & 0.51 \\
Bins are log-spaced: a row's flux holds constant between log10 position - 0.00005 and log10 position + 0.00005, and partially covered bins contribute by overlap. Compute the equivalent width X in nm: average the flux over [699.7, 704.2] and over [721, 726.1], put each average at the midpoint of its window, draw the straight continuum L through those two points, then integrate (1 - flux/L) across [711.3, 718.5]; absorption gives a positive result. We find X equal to 0.53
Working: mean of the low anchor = 8.71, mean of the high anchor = 8.43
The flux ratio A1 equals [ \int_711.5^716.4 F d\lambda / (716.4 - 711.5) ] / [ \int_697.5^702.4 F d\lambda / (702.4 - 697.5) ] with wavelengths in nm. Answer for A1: 0.89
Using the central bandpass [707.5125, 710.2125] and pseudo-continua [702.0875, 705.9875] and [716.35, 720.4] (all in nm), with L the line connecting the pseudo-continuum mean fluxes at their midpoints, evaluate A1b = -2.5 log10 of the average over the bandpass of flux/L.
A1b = 0.03 mag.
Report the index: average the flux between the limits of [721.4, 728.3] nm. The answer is 8.33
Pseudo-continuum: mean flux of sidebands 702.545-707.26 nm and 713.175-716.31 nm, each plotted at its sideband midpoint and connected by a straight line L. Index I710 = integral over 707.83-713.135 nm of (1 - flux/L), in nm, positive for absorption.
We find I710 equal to 0.105 nm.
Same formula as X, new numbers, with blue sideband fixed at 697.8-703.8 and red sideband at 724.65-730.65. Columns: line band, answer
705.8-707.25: 0.051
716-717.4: 0.043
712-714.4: 0.224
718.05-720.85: 0.085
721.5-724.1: -0.024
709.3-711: 0.093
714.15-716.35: 0.156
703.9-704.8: -0.033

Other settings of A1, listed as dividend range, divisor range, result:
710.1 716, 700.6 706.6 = 0.90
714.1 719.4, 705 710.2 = 0.96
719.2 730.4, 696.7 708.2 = 0.95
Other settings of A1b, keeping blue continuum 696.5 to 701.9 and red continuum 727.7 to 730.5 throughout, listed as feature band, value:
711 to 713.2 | 0.11 mag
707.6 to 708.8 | 0.01 mag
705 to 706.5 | 0.05 mag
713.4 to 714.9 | 0.08 mag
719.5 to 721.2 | 0.02 mag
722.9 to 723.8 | 0.01 mag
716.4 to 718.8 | 0.04 mag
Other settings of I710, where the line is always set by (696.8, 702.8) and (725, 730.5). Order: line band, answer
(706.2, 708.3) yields -0.01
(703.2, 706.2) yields 0.07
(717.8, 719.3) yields 0.07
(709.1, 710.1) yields 0.06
